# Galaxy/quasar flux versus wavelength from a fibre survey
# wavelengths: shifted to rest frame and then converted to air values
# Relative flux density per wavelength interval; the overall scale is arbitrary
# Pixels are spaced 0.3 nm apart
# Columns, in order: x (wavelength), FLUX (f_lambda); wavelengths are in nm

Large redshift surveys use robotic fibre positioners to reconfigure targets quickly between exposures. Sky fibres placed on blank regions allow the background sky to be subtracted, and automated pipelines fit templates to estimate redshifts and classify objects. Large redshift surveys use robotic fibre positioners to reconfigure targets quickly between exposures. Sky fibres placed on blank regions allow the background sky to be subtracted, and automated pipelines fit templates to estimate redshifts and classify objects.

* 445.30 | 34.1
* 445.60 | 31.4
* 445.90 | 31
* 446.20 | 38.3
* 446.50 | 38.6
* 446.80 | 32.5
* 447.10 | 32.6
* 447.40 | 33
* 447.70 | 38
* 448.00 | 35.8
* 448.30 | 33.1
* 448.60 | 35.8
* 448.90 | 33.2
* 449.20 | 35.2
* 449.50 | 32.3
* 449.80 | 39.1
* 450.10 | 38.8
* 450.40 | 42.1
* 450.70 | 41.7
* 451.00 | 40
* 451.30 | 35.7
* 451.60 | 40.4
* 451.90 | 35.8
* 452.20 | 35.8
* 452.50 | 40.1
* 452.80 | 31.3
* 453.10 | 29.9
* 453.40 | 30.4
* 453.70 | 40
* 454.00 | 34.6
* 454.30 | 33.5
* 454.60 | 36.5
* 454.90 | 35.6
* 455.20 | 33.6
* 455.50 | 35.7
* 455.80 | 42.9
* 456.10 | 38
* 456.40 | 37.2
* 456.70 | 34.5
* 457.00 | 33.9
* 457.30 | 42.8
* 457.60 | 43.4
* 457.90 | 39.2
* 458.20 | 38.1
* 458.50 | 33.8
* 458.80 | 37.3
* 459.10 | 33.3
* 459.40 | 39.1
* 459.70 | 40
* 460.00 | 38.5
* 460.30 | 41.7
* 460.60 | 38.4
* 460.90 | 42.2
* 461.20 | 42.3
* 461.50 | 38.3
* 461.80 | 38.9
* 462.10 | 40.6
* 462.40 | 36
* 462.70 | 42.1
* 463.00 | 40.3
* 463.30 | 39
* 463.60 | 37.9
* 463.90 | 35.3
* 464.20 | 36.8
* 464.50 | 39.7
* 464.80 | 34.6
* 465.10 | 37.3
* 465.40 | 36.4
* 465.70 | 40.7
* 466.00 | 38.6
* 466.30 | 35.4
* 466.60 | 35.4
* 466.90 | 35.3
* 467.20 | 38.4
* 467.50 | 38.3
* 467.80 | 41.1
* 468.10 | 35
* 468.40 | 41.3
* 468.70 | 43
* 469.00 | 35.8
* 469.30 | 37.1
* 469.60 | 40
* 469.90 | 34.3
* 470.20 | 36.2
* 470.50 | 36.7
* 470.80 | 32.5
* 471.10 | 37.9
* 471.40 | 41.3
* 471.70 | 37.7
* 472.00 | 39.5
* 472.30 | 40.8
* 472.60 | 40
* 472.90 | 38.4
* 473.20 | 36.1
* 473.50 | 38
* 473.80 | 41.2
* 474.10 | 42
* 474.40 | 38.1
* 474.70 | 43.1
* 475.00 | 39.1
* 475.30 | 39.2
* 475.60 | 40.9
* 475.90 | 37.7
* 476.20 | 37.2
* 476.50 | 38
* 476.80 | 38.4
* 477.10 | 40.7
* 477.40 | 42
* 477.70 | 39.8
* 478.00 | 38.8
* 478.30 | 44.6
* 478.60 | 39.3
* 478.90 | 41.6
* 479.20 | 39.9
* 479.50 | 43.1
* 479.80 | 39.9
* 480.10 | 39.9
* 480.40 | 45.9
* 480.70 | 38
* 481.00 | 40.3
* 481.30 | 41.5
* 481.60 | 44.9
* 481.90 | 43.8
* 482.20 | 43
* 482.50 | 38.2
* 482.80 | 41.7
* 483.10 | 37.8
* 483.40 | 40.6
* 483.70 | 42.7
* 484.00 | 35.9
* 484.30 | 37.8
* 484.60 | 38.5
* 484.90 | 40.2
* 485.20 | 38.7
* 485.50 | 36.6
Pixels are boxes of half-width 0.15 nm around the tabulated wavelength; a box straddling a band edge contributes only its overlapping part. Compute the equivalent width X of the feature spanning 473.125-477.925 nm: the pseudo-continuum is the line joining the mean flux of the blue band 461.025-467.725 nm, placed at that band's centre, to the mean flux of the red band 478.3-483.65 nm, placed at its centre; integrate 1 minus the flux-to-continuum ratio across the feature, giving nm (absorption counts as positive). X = 0.09 nm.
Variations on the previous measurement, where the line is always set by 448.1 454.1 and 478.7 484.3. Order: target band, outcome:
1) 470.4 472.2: 0.076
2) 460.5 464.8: -0.106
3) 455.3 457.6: -0.064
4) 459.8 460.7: -0.046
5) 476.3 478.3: 0.018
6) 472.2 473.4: 0.027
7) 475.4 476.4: 0.037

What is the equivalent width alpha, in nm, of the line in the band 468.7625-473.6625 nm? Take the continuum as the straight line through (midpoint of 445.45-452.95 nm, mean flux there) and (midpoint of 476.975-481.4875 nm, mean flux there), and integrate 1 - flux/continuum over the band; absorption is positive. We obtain 0.24 nm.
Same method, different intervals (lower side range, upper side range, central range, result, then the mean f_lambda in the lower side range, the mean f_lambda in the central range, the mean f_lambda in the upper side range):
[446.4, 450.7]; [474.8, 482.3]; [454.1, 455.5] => 0.076 nm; 35.9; 34.9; 40.7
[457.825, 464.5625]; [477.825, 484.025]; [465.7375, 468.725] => 0.100 nm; 38.6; 38.1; 41.1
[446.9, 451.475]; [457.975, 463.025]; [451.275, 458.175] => 0.185 nm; 36.4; 36.6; 38.8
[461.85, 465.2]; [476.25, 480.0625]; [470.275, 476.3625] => 0.128 nm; 38.2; 38.8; 40.4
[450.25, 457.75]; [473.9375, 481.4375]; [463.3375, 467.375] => 0.156 nm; 37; 37.1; 40.4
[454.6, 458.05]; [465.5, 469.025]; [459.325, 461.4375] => -0.127 nm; 37.8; 40.3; 38.3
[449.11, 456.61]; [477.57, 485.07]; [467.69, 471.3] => 0.132 nm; 36.6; 37.6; 40.7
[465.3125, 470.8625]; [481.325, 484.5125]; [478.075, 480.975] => -0.096 nm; 37.5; 41.2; 40.6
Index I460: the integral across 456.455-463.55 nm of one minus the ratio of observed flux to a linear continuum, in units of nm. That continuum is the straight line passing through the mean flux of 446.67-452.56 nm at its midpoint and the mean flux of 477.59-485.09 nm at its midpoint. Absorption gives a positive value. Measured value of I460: -0.18 nm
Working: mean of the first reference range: 36.5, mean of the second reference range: 40.7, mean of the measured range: 38.8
